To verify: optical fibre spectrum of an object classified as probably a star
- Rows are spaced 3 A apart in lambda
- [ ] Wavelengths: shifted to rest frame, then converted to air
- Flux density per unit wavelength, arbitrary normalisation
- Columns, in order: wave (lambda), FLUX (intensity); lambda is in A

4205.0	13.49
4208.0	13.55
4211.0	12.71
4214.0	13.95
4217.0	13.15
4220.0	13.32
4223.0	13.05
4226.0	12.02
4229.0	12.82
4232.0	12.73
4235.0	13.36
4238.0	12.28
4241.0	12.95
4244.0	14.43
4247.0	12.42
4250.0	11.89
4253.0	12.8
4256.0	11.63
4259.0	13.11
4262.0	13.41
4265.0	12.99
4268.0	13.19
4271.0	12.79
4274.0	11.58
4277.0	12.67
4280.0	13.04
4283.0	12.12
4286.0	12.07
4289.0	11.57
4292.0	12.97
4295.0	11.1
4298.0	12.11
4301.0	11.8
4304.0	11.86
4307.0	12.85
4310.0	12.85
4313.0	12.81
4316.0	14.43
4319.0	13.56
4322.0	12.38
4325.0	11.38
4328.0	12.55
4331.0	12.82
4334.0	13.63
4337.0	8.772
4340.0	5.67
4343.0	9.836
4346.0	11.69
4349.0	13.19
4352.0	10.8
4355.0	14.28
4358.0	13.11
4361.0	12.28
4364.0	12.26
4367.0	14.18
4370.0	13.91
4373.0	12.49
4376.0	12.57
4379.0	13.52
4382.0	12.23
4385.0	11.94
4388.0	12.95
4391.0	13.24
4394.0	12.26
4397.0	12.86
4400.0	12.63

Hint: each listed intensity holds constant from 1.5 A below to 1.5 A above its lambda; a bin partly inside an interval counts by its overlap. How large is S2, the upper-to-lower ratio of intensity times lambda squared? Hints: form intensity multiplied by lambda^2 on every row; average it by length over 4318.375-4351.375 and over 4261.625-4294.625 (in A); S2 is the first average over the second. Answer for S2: 0.93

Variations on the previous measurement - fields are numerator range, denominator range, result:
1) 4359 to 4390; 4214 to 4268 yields 1.06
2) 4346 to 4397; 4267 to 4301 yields 1.09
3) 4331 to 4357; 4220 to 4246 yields 0.90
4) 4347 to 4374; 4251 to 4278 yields 1.07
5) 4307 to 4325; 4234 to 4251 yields 1.04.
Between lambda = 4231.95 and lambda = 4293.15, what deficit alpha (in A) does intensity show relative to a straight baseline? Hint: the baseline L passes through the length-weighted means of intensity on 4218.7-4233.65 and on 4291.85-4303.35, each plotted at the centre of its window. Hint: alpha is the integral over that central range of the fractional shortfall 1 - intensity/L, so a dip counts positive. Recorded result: -1.7 A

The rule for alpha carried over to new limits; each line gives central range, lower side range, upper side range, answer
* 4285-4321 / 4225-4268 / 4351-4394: 0.9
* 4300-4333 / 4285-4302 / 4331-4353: -4.0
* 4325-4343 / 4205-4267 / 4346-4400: 3.0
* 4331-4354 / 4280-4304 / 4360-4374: 3.6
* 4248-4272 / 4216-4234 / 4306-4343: -0.4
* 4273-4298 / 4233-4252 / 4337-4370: 0.5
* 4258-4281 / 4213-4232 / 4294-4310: -0.7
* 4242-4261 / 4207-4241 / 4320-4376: 0.0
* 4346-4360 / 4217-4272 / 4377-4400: 0.0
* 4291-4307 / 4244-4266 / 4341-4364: 0.5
